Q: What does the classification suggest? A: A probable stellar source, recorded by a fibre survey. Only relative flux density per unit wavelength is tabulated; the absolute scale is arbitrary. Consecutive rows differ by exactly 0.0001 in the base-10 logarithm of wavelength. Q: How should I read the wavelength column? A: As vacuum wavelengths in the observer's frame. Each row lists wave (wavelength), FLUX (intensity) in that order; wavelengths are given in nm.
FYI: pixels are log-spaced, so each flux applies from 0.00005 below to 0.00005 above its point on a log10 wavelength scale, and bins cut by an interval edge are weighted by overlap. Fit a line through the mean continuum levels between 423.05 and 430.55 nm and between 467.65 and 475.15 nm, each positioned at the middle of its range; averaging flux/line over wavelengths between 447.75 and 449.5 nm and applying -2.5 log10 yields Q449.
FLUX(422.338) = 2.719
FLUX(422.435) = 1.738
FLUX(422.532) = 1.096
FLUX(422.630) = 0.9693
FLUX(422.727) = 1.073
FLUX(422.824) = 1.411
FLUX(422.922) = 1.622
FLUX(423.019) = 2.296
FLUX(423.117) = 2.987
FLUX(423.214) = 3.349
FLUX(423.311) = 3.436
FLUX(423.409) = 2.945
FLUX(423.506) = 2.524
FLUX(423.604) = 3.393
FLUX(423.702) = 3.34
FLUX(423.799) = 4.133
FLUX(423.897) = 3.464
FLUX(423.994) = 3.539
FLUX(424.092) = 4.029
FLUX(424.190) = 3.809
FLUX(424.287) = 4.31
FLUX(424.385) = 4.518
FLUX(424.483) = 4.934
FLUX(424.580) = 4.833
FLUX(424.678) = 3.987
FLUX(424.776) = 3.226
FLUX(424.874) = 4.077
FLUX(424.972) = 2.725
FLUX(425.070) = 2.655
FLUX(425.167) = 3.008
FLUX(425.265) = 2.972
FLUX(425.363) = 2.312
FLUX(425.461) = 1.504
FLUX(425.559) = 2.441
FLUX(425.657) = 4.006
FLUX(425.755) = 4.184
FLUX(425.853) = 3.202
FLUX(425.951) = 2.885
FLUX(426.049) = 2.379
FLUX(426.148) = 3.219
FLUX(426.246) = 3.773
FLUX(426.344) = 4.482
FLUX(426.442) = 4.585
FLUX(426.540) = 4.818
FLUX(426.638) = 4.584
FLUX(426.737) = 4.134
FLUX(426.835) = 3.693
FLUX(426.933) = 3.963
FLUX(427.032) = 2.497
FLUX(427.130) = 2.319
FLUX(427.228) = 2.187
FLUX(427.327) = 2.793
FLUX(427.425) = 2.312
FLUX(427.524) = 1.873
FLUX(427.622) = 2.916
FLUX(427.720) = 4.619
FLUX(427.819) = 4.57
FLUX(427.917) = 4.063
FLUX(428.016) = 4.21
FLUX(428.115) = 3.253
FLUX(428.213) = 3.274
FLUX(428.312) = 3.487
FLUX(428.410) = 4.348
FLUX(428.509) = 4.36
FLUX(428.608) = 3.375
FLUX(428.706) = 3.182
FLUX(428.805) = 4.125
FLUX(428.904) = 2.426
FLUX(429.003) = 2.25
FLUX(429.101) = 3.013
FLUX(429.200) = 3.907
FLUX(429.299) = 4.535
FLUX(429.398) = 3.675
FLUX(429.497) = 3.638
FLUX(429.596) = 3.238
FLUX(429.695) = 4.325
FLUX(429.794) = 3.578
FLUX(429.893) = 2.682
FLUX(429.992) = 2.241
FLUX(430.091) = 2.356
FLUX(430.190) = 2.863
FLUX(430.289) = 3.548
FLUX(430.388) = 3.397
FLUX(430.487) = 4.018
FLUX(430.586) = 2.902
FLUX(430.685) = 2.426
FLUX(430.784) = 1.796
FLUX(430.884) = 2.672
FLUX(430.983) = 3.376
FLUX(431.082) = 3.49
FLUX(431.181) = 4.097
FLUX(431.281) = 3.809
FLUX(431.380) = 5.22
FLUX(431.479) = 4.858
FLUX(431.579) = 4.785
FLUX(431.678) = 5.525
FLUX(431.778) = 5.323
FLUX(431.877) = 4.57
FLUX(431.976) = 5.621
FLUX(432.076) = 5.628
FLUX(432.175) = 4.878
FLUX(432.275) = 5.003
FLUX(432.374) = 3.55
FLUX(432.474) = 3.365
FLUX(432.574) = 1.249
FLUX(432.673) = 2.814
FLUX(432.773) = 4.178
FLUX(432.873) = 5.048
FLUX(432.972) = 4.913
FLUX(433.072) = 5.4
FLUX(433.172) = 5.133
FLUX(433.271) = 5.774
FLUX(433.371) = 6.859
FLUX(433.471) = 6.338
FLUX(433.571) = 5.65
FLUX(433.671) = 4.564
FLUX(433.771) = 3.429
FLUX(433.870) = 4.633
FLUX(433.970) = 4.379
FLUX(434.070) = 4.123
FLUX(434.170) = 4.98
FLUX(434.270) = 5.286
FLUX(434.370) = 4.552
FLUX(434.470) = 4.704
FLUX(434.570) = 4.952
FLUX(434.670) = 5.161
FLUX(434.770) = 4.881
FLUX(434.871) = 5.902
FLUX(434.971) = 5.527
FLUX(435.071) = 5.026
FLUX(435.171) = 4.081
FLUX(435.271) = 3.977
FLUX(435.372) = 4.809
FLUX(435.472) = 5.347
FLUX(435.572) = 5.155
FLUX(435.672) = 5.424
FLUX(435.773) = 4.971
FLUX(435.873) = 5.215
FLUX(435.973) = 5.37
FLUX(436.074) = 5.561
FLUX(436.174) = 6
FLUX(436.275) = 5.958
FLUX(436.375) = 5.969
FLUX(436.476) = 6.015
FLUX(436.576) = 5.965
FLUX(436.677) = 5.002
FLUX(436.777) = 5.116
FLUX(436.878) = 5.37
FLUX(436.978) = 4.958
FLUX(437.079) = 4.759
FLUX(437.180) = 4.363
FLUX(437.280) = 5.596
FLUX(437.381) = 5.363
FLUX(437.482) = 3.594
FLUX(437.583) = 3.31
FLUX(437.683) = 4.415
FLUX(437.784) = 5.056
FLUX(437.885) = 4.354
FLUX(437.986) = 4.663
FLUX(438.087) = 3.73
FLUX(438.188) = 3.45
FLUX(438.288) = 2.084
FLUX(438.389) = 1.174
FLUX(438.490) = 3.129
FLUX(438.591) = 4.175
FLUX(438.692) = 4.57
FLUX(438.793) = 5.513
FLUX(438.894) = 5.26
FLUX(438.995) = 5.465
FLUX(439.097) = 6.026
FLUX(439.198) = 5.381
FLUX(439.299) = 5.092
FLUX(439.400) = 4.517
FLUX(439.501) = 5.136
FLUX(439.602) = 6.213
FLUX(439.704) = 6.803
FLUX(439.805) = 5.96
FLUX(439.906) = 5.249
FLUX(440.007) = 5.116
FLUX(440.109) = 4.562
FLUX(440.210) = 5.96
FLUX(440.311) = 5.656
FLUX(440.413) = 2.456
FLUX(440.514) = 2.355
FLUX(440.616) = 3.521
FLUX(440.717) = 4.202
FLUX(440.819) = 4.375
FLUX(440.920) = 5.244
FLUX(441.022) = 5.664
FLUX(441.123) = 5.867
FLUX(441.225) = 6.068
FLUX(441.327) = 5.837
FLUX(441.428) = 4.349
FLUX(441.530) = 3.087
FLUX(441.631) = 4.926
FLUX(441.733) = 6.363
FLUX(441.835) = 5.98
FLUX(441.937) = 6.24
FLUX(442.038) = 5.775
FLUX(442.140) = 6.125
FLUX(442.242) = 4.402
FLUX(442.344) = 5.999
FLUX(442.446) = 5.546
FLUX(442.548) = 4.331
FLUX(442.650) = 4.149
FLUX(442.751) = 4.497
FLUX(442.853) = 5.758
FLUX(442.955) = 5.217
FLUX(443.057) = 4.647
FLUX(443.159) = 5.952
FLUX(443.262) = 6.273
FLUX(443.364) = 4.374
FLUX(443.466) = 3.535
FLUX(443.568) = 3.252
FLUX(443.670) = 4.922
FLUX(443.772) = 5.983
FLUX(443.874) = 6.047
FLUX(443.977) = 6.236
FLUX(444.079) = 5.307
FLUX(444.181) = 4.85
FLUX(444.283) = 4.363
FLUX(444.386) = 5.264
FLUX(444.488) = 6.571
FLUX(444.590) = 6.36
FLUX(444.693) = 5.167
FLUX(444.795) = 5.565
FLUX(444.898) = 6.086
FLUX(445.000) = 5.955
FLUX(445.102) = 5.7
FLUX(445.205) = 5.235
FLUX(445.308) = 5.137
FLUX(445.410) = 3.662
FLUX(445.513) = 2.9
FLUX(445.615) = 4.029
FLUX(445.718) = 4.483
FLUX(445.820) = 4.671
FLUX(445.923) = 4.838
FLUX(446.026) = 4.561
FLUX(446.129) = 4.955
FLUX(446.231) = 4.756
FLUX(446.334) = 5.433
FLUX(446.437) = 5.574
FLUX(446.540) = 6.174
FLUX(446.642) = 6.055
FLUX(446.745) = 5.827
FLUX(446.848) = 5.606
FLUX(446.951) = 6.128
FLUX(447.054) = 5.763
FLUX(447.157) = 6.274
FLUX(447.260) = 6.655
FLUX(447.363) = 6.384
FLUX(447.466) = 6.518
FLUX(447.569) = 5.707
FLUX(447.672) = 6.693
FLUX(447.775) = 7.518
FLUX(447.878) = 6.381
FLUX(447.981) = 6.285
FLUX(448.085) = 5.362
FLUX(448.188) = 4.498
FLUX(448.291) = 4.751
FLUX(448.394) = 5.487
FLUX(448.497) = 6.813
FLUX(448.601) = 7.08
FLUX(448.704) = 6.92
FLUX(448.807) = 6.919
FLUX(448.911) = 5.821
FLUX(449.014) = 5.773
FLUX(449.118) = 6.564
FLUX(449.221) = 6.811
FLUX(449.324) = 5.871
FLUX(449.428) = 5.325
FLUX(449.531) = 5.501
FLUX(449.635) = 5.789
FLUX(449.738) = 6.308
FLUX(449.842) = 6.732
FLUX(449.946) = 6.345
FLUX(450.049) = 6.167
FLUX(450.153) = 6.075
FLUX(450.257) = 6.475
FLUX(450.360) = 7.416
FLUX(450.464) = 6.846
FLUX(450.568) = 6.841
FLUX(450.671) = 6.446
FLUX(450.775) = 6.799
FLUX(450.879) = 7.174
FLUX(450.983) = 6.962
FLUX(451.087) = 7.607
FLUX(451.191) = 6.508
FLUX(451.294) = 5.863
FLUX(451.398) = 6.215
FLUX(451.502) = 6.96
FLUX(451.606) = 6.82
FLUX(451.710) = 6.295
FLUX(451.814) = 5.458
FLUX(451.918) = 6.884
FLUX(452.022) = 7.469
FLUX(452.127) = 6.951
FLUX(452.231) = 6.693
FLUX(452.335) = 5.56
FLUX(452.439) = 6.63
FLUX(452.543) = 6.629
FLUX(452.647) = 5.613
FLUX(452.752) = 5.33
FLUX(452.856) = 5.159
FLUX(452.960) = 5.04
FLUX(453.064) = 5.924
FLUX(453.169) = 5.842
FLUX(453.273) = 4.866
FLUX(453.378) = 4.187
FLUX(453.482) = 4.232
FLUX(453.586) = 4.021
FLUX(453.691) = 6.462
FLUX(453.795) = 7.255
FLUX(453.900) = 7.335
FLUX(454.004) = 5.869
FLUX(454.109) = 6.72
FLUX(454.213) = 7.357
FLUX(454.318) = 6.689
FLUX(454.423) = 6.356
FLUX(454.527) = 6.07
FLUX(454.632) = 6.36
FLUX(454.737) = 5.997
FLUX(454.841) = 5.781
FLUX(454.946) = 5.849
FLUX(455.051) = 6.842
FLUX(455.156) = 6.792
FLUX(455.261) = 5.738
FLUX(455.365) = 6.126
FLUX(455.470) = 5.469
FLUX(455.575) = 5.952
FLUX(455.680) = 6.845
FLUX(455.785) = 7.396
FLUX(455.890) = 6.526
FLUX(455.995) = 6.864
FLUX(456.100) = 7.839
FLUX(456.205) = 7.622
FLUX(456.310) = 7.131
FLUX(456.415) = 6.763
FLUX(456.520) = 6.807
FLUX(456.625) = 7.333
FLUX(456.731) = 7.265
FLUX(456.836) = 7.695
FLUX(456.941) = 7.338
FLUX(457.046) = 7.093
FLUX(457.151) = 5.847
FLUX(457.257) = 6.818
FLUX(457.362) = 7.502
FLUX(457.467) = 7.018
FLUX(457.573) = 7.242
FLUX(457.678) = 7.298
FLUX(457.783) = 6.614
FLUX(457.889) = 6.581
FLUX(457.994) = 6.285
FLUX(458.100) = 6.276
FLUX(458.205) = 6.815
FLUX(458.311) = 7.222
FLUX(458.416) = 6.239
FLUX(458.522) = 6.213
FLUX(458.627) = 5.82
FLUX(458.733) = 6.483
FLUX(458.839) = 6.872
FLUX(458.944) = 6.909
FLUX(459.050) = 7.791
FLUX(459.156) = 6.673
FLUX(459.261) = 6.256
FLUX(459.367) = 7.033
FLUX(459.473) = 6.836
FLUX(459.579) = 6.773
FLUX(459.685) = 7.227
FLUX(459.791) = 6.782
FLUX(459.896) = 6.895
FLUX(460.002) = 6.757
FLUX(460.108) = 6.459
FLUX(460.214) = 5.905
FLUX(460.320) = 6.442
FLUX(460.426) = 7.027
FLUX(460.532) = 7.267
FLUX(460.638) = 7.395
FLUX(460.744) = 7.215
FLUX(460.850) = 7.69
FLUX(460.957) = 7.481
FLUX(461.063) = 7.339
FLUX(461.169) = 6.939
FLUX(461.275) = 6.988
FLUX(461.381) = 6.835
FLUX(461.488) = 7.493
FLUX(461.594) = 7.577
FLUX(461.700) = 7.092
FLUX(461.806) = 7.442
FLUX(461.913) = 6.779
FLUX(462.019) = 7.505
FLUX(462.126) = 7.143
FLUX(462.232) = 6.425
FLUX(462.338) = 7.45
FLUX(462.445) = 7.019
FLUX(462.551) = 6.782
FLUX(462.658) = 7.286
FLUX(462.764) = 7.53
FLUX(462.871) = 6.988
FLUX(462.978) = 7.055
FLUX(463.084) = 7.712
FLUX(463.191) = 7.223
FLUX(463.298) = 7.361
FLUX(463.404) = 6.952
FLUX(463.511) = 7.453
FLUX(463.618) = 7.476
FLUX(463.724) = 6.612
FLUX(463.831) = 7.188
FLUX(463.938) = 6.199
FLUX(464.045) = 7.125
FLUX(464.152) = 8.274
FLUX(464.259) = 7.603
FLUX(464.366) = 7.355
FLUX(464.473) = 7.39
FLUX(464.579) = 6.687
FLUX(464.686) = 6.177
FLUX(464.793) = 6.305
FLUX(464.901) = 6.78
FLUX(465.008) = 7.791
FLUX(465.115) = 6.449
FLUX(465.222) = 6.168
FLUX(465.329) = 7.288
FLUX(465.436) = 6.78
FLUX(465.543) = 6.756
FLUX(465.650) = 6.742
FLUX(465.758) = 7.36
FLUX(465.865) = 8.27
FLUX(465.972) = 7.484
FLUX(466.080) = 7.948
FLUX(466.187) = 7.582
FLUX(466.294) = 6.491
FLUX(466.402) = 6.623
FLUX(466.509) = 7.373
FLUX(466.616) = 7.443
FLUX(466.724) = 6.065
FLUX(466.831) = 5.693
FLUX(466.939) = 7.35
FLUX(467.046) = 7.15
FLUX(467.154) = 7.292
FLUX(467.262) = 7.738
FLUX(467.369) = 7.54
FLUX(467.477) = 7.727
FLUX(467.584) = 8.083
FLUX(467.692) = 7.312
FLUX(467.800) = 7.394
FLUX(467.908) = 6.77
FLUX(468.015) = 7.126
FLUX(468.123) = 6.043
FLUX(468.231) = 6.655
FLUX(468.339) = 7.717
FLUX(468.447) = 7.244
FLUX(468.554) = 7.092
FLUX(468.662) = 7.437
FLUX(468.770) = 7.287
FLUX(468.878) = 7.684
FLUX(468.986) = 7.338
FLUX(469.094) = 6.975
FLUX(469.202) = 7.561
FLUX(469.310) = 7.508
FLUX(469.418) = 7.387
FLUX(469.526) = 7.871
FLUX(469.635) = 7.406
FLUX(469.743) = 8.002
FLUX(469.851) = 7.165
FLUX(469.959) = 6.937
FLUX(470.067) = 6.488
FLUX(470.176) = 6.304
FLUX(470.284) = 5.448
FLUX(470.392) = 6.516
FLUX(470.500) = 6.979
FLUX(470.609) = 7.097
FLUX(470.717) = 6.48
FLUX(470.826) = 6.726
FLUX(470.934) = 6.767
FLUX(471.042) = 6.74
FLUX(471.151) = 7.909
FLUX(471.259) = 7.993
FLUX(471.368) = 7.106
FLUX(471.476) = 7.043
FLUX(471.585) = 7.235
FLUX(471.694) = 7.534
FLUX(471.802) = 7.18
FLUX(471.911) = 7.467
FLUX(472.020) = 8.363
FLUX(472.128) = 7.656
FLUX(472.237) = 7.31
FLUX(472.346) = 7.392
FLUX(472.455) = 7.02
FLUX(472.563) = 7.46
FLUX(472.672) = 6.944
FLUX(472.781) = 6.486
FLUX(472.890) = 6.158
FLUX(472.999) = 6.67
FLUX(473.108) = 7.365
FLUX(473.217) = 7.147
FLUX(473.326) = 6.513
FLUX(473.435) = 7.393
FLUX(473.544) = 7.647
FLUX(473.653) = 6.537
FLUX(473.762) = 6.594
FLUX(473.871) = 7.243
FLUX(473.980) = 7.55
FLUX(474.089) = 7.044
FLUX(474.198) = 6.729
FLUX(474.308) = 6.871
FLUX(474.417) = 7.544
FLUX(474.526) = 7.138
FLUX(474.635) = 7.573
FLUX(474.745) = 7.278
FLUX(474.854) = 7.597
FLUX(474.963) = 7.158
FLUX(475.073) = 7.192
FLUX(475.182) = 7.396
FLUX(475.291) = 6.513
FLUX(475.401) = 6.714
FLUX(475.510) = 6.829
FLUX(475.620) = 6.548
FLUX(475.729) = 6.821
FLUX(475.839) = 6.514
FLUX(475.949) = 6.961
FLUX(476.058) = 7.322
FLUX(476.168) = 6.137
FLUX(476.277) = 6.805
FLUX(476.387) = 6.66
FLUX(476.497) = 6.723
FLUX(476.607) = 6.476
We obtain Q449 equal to -0.163 mag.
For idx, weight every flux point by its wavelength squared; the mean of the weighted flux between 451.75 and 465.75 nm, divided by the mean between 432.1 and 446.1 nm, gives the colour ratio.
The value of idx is 1.49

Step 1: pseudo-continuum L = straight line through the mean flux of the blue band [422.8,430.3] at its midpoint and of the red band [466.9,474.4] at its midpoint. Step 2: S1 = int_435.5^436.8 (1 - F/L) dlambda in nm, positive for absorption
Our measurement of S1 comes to -0.41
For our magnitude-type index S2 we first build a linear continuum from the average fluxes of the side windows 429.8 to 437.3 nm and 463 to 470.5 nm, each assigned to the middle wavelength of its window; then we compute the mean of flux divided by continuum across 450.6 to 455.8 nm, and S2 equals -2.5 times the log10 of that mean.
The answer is -0.024 mag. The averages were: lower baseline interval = 4.59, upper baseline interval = 7.13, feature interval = 6.22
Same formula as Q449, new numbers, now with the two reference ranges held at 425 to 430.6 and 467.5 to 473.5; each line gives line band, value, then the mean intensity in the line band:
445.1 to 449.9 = -0.12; 5.71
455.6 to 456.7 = -0.20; 7.08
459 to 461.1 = -0.12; 6.96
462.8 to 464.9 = -0.09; 7.1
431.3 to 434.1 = -0.24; 4.74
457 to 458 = -0.15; 6.85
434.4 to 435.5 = -0.23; 4.93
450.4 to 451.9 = -0.22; 6.64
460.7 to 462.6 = -0.13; 7.18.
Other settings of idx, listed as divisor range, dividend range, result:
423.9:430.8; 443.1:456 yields 1.92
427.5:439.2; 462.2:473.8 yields 1.91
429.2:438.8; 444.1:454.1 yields 1.43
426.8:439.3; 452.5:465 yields 1.77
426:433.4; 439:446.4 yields 1.43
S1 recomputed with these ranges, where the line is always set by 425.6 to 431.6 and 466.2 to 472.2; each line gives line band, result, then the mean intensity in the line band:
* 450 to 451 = -0.228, 6.71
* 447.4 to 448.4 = -0.138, 5.95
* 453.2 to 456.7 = -0.284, 6.35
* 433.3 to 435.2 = -0.490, 5.02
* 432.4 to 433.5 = -0.200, 4.59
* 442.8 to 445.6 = -0.166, 5.18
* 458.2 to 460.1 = -0.152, 6.75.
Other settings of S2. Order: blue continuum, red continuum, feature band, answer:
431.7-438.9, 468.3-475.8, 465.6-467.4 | -0.064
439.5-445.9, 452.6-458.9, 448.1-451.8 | -0.091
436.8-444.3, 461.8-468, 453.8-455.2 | -0.055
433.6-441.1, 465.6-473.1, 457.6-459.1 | -0.054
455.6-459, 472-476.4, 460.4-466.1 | -0.033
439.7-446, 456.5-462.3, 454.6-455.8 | 0.040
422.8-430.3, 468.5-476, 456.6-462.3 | -0.145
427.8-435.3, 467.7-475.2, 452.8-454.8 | -0.013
